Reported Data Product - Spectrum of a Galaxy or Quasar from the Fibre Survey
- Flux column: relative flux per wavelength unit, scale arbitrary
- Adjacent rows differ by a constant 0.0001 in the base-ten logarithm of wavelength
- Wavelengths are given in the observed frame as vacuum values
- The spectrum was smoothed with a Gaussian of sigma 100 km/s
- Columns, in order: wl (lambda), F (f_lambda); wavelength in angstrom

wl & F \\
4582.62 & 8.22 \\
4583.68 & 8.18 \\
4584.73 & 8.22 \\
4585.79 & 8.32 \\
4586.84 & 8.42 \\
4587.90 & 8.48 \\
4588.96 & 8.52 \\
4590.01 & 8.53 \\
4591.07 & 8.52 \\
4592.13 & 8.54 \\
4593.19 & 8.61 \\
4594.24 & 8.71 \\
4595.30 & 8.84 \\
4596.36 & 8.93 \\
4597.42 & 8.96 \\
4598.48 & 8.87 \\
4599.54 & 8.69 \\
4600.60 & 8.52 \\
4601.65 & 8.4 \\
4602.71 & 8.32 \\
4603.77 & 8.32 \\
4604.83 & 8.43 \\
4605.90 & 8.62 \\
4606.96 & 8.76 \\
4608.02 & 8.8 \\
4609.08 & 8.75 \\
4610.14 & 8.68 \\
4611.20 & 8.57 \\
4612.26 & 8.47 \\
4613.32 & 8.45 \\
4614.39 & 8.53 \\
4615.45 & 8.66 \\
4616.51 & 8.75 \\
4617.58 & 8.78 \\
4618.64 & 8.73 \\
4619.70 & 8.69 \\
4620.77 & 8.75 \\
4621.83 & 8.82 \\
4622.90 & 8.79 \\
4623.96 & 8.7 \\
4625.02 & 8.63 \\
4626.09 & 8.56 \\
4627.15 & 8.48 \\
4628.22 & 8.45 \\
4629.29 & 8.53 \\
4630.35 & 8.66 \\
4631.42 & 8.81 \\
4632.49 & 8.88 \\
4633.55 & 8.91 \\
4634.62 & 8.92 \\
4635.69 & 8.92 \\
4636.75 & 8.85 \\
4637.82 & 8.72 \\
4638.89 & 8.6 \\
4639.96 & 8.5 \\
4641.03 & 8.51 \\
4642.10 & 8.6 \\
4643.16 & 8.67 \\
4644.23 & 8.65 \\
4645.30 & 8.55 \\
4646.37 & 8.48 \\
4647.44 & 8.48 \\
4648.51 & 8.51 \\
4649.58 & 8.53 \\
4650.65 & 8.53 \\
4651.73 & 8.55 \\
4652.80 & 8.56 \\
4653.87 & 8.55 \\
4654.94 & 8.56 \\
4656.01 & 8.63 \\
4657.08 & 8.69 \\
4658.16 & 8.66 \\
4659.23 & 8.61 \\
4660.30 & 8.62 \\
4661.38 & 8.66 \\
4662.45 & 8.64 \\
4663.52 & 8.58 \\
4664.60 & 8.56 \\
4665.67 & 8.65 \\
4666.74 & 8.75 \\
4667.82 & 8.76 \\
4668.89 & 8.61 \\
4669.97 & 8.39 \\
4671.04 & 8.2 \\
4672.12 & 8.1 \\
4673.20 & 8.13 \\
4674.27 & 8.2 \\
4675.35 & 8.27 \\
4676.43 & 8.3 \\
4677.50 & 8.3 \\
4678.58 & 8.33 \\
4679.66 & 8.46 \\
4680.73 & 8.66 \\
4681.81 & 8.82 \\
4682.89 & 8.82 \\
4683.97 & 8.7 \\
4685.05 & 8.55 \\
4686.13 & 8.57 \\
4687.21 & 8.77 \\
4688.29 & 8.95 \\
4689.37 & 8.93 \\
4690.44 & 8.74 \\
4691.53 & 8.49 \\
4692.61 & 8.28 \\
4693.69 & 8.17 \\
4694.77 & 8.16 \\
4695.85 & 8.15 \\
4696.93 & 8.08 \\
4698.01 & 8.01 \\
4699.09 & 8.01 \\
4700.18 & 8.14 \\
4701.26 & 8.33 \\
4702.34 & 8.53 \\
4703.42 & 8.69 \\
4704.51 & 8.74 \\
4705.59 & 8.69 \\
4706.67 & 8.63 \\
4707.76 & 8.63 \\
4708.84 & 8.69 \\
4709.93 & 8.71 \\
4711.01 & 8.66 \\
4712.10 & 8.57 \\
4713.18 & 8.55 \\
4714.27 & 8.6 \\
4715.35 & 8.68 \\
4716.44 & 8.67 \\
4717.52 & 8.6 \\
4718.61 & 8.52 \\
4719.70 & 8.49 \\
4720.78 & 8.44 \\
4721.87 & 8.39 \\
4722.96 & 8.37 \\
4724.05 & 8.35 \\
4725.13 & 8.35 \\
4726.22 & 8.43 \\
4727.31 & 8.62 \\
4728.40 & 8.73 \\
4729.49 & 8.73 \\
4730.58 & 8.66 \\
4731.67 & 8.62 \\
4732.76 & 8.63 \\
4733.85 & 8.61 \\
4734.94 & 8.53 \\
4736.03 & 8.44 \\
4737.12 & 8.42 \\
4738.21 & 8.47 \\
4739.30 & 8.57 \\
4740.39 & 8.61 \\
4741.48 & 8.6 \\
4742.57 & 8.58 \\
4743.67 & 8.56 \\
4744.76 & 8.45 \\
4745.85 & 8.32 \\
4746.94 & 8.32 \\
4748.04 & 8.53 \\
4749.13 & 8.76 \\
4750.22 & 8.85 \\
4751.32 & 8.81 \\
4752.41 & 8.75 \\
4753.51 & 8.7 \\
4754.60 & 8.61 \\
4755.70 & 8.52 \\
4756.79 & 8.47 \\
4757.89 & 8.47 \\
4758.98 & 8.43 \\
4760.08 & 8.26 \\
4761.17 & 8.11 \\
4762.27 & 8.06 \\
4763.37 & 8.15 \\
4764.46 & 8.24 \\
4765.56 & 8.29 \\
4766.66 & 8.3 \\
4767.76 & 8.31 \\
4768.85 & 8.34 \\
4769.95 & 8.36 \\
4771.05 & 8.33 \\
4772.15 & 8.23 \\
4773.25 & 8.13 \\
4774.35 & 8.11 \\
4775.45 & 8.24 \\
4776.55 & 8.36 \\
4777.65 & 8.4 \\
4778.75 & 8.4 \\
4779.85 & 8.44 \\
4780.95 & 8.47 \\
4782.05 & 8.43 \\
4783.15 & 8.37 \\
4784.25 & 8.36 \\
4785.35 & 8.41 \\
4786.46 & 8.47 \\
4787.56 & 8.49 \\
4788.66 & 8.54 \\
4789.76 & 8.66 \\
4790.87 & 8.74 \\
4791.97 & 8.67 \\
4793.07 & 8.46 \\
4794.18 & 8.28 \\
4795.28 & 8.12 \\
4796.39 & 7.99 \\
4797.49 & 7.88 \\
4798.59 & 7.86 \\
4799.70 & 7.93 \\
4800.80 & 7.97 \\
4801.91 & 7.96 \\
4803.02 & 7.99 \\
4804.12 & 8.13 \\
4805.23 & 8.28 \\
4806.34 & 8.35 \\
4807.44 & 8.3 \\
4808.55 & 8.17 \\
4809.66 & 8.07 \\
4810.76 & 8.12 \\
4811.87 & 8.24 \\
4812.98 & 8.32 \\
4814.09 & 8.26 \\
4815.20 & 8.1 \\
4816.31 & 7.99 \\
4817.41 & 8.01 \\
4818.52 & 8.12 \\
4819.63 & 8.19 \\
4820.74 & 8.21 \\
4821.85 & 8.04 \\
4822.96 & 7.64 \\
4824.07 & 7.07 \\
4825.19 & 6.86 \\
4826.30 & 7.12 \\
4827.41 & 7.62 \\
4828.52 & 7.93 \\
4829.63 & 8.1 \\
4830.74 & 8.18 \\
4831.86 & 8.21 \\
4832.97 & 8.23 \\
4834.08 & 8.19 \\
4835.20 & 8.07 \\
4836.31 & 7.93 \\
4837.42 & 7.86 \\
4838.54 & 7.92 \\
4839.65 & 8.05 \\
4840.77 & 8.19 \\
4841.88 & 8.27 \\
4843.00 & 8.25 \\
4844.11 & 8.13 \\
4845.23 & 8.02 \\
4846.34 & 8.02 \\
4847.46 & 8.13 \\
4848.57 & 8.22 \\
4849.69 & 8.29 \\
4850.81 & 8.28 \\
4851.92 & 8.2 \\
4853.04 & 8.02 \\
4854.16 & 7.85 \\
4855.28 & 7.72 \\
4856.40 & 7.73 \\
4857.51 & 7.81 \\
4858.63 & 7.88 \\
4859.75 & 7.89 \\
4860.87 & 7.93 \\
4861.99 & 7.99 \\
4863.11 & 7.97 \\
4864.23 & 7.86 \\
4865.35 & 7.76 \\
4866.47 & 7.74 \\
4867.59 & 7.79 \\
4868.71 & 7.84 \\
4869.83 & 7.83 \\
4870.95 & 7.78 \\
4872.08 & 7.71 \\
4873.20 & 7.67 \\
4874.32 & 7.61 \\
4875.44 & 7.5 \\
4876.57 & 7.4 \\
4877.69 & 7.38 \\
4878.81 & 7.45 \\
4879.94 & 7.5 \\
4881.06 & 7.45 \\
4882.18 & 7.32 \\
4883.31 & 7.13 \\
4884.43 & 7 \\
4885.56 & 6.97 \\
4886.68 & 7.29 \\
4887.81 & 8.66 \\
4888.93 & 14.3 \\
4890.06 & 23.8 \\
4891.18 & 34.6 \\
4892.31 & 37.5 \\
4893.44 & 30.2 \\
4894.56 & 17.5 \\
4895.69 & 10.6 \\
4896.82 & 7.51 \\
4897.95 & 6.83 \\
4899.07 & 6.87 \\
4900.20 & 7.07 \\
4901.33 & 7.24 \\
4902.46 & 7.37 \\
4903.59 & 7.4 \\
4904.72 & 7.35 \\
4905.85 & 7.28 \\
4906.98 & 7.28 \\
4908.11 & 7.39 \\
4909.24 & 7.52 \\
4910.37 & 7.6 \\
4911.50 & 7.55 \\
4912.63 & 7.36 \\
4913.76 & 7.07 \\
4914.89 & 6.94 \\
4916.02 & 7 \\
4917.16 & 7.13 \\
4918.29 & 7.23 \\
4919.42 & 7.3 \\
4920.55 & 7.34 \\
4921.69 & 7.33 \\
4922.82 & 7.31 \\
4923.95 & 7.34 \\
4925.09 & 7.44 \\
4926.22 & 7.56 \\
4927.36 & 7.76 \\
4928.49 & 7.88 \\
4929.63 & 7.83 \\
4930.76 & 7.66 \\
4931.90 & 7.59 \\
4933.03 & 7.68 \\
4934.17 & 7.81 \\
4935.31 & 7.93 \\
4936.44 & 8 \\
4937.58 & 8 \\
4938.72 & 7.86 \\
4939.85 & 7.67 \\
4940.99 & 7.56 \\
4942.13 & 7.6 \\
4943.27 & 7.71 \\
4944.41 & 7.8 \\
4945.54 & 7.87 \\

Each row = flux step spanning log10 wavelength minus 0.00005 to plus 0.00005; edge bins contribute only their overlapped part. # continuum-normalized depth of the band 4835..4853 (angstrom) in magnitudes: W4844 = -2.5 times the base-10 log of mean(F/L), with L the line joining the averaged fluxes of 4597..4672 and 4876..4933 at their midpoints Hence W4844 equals 0.16 mag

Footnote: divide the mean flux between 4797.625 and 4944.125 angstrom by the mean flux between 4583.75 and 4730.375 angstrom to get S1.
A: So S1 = 1.0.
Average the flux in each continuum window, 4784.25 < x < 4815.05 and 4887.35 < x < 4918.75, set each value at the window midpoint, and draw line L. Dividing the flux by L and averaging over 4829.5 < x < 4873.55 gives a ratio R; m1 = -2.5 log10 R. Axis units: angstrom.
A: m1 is 0.23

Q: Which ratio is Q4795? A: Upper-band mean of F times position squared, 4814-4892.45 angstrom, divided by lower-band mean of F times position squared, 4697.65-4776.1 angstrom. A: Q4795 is 1.1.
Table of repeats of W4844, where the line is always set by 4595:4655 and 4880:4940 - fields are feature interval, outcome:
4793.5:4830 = 0.165 mag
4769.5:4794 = 0.096 mag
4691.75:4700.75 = 0.095 mag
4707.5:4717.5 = 0.037 mag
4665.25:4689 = 0.039 mag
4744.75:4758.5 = 0.060 mag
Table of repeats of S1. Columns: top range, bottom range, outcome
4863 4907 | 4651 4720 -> 1.23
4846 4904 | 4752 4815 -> 1.19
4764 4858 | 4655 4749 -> 0.96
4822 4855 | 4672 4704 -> 0.94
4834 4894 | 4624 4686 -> 1.13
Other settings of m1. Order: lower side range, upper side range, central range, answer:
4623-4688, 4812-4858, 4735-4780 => -0.02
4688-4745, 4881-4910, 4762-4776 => 0.15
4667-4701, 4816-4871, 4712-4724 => -0.03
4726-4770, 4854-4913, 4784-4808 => 0.09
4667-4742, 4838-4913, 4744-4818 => 0.07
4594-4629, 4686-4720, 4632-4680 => 0.00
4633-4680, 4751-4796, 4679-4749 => -0.01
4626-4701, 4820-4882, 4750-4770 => -0.03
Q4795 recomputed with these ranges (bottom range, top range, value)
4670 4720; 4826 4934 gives 1.13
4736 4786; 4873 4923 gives 1.25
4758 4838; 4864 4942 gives 1.17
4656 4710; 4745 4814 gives 1.02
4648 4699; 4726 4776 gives 1.03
